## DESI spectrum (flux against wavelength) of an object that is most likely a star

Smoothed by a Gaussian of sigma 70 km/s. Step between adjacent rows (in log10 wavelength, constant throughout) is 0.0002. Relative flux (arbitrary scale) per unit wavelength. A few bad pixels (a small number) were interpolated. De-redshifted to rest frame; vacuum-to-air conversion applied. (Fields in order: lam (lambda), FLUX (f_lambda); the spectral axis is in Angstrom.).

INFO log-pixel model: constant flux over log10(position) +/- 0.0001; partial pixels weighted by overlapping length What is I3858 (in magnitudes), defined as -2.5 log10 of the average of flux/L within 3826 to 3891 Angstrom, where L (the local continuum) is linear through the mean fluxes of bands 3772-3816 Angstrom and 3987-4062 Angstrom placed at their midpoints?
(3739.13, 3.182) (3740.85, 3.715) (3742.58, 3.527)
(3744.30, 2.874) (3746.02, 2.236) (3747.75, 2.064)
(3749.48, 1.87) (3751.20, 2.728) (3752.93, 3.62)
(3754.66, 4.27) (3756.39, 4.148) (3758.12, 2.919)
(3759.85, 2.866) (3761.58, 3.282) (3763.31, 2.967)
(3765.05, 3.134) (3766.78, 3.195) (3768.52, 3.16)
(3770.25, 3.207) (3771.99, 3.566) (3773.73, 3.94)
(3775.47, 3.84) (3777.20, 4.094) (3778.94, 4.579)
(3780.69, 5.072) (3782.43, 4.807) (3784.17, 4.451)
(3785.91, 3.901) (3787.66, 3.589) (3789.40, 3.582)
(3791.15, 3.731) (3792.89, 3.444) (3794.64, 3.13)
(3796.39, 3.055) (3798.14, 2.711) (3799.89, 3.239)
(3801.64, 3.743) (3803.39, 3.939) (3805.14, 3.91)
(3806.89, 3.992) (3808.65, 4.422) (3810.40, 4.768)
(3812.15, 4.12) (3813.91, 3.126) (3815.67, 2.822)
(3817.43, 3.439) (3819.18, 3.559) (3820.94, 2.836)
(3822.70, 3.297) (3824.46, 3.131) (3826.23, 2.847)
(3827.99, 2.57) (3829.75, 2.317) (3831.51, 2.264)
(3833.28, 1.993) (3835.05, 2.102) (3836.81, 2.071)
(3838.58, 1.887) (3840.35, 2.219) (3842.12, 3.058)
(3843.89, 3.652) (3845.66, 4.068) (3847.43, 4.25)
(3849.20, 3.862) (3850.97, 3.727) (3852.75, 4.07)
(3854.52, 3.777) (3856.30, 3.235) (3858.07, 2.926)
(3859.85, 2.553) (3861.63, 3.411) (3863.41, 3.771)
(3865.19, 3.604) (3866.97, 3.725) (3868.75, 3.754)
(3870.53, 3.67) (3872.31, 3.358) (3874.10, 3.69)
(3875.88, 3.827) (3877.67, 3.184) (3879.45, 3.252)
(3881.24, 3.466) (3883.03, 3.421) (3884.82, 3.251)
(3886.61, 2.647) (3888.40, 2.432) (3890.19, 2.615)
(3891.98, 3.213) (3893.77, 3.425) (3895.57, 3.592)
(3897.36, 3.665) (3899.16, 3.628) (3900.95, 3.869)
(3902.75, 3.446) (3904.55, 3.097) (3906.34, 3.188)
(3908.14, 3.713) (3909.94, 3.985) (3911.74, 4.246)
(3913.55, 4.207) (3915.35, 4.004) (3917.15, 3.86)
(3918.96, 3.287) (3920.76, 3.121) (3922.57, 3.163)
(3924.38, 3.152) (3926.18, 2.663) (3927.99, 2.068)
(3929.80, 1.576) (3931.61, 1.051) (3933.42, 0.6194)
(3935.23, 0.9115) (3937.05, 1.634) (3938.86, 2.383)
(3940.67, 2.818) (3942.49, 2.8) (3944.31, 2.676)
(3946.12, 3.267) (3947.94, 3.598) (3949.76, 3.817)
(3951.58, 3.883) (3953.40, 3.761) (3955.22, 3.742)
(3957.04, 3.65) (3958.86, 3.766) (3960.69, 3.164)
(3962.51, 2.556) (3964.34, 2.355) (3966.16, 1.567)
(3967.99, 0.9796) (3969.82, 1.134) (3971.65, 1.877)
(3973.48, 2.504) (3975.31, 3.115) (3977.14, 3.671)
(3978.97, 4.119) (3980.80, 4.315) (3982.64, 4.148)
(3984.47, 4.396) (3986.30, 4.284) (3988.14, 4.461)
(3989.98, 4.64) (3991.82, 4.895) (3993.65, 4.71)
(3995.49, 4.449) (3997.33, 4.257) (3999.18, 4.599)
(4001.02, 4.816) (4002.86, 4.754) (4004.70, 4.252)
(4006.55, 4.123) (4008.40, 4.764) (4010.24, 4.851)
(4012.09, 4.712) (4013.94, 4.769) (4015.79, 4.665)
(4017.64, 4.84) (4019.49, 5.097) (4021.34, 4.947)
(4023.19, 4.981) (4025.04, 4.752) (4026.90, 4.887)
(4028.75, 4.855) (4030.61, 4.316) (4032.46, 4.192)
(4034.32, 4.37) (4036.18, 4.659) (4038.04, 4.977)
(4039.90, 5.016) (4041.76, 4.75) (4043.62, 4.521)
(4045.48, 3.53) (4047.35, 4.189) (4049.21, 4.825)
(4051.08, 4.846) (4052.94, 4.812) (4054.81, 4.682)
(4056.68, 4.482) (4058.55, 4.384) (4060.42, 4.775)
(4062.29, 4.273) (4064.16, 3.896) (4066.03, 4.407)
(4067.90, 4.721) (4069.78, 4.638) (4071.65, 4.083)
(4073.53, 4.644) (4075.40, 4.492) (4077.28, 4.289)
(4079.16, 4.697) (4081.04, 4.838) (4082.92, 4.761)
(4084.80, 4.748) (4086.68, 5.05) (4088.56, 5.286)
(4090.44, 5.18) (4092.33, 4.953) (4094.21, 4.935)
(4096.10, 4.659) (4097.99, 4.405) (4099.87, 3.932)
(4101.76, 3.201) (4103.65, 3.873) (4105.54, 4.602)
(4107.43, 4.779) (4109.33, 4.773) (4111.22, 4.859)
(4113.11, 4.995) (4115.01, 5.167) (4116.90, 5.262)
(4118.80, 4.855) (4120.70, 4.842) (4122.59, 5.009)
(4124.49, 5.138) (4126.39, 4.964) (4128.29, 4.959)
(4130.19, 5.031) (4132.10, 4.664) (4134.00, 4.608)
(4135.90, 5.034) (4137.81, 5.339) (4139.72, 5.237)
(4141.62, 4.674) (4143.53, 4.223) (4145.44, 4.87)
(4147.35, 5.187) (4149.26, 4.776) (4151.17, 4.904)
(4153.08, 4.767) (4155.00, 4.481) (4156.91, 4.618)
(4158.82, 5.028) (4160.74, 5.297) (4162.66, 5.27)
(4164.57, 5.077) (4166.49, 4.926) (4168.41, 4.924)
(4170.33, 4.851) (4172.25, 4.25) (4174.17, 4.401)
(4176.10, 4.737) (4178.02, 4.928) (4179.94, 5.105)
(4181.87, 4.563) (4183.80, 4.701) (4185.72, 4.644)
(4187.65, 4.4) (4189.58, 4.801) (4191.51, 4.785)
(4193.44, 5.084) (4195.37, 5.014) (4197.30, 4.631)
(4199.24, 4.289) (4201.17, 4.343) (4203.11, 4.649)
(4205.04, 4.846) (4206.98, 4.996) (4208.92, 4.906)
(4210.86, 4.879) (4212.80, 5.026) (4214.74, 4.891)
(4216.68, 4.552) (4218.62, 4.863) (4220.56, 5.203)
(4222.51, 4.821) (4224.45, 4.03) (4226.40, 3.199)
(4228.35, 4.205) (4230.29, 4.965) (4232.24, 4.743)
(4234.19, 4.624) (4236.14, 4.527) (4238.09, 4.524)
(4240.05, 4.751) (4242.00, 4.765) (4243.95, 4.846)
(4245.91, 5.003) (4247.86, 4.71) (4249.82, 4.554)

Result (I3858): 0.28 mag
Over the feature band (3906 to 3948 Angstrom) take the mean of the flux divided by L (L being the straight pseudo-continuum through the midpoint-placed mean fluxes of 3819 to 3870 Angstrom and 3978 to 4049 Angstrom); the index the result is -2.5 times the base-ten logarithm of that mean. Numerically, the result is 0.33 mag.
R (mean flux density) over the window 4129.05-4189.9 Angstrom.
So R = 4.82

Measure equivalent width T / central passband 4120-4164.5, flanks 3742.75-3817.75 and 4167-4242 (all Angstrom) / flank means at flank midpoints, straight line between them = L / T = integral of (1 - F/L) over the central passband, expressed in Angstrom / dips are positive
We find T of -4.0 Angstrom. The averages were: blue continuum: 3.53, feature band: 4.91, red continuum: 4.68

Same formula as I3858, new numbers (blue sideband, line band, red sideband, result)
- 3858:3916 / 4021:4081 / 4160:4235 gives -0.11 mag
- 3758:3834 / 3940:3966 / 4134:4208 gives 0.24 mag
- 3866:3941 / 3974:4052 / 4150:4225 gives -0.20 mag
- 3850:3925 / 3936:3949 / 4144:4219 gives 0.33 mag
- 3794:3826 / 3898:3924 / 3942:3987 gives -0.11 mag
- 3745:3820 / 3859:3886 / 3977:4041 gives 0.15 mag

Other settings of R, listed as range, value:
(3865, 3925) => 3.46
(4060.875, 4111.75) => 4.55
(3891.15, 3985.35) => 3.05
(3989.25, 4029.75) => 4.71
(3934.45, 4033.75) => 3.78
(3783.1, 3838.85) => 3.27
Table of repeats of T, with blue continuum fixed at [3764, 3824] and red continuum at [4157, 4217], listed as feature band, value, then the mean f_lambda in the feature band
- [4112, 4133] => -1.70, 4.99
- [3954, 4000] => 7.80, 3.5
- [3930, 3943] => 7.58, 1.7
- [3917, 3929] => 3.16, 2.98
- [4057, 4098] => -1.42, 4.64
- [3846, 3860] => 0.82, 3.62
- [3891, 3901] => 1.11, 3.53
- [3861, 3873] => 0.83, 3.62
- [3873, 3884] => 1.27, 3.47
